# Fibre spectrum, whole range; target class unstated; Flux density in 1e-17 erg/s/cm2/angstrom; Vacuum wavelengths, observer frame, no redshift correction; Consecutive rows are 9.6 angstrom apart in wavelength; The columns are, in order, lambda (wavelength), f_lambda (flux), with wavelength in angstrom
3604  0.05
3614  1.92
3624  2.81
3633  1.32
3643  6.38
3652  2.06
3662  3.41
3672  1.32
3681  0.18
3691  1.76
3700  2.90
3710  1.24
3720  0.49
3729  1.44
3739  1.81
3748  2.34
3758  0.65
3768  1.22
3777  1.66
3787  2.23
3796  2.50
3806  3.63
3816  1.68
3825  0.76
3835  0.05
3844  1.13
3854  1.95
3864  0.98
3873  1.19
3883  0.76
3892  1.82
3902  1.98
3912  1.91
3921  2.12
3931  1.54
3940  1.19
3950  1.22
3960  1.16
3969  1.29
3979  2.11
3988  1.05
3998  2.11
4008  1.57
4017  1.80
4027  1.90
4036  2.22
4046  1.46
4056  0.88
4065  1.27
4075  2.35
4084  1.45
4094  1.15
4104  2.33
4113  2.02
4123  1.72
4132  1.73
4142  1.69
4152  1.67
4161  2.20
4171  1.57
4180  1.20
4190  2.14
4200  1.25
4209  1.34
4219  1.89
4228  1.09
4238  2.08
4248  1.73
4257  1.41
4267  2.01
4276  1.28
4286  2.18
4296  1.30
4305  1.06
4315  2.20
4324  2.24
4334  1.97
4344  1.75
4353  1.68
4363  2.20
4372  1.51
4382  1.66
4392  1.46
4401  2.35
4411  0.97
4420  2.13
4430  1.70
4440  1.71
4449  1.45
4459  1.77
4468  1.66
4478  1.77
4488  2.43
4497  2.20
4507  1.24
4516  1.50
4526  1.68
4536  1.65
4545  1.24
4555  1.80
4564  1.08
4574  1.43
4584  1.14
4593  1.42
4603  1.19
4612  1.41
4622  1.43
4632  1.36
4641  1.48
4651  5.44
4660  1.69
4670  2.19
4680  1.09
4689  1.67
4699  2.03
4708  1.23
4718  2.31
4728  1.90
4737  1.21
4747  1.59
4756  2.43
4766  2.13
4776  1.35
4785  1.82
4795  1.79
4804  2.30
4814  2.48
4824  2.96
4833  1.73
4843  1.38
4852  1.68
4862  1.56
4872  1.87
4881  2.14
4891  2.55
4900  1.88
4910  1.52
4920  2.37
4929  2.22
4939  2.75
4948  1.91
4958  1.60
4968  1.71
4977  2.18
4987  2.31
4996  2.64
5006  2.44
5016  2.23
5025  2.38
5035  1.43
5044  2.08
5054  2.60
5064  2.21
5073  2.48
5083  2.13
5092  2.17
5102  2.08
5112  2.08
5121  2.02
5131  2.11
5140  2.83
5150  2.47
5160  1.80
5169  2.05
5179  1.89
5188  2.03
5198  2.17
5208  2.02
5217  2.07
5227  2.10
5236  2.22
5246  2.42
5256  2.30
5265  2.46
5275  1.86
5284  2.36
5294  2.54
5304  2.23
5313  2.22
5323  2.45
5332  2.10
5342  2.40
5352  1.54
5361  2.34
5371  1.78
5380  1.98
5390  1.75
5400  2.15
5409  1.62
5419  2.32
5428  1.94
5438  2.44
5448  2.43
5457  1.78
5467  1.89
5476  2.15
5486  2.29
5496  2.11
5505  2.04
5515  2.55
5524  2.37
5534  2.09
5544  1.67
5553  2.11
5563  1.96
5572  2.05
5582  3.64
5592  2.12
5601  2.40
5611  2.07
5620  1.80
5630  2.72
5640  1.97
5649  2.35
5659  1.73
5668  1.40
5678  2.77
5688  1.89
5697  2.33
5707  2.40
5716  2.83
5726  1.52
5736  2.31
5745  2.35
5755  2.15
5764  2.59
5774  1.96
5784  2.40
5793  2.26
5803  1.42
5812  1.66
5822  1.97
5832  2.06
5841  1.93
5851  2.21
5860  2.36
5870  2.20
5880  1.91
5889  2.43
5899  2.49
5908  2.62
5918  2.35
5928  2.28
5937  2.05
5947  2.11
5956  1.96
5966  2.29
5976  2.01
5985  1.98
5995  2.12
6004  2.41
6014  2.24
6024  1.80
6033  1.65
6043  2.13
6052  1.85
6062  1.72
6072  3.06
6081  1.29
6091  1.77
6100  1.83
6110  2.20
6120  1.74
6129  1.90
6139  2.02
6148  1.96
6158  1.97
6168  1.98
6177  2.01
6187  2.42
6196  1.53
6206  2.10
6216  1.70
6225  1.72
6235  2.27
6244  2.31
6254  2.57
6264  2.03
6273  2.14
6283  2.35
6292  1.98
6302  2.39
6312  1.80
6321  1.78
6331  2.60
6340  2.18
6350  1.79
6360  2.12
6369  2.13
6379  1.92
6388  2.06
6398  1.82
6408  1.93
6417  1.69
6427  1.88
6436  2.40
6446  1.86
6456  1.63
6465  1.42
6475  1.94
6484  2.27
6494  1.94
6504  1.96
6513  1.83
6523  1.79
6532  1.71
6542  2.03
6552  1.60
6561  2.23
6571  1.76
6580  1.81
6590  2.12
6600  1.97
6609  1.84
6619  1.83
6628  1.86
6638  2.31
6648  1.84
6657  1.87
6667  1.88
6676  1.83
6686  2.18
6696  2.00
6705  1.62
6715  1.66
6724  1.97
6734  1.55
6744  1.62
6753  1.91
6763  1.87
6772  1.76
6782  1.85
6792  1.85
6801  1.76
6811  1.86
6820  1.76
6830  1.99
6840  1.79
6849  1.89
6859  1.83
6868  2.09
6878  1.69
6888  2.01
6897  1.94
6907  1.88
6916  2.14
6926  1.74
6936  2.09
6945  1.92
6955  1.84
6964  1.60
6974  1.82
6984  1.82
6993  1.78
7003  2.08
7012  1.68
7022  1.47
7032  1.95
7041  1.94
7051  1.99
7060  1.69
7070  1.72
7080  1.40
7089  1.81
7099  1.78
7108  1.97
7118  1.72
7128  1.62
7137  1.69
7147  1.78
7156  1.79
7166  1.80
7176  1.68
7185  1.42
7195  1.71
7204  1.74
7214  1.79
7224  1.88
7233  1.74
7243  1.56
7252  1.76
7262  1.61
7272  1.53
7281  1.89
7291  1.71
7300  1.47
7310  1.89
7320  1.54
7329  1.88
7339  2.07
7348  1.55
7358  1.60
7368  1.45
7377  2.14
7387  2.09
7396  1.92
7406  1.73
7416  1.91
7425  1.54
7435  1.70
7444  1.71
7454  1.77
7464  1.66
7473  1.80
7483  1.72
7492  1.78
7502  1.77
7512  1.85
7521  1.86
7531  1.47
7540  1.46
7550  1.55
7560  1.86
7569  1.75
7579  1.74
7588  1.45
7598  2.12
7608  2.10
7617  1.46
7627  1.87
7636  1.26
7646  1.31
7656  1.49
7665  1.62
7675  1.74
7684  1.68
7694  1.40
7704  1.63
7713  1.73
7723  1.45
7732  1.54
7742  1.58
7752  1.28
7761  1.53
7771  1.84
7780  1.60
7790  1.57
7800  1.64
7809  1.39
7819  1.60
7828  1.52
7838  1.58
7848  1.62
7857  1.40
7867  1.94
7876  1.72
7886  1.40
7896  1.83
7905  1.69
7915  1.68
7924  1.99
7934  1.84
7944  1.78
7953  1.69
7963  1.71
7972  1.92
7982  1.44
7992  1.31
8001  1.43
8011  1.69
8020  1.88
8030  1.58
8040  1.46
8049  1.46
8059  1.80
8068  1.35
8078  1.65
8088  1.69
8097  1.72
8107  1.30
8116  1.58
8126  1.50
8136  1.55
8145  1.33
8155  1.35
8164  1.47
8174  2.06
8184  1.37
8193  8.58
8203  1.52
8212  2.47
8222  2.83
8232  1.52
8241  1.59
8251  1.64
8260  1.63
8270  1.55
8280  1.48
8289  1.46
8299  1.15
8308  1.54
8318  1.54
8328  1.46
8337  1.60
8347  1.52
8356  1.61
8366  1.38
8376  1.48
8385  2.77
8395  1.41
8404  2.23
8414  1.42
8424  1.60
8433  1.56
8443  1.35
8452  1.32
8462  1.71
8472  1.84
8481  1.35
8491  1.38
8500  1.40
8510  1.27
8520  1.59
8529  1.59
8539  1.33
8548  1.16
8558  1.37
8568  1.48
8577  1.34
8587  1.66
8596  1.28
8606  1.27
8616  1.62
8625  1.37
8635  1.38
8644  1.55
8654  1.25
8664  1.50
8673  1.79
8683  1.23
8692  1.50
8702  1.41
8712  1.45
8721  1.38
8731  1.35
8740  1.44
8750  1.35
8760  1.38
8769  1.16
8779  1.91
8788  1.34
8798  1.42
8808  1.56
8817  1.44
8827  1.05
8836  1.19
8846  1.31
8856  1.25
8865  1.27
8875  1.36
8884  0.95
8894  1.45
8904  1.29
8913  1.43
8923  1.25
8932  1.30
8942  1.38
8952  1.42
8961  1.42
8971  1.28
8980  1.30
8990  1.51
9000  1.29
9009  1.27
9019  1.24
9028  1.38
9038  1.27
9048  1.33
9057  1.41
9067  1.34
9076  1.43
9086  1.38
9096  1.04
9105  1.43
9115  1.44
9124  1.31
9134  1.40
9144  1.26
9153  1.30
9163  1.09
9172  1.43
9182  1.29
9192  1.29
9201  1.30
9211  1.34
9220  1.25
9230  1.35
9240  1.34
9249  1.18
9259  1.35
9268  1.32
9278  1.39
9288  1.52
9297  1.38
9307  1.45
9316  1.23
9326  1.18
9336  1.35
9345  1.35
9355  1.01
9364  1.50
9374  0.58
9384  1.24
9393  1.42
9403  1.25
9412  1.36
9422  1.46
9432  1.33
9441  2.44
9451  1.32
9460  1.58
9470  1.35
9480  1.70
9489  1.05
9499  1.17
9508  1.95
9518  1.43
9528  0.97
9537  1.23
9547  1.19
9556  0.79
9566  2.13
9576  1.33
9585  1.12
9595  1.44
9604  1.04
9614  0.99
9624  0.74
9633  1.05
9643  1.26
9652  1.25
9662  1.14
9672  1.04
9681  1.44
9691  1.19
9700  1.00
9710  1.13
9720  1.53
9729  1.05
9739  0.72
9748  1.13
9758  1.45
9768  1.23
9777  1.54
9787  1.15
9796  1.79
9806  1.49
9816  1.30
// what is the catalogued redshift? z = 0.248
